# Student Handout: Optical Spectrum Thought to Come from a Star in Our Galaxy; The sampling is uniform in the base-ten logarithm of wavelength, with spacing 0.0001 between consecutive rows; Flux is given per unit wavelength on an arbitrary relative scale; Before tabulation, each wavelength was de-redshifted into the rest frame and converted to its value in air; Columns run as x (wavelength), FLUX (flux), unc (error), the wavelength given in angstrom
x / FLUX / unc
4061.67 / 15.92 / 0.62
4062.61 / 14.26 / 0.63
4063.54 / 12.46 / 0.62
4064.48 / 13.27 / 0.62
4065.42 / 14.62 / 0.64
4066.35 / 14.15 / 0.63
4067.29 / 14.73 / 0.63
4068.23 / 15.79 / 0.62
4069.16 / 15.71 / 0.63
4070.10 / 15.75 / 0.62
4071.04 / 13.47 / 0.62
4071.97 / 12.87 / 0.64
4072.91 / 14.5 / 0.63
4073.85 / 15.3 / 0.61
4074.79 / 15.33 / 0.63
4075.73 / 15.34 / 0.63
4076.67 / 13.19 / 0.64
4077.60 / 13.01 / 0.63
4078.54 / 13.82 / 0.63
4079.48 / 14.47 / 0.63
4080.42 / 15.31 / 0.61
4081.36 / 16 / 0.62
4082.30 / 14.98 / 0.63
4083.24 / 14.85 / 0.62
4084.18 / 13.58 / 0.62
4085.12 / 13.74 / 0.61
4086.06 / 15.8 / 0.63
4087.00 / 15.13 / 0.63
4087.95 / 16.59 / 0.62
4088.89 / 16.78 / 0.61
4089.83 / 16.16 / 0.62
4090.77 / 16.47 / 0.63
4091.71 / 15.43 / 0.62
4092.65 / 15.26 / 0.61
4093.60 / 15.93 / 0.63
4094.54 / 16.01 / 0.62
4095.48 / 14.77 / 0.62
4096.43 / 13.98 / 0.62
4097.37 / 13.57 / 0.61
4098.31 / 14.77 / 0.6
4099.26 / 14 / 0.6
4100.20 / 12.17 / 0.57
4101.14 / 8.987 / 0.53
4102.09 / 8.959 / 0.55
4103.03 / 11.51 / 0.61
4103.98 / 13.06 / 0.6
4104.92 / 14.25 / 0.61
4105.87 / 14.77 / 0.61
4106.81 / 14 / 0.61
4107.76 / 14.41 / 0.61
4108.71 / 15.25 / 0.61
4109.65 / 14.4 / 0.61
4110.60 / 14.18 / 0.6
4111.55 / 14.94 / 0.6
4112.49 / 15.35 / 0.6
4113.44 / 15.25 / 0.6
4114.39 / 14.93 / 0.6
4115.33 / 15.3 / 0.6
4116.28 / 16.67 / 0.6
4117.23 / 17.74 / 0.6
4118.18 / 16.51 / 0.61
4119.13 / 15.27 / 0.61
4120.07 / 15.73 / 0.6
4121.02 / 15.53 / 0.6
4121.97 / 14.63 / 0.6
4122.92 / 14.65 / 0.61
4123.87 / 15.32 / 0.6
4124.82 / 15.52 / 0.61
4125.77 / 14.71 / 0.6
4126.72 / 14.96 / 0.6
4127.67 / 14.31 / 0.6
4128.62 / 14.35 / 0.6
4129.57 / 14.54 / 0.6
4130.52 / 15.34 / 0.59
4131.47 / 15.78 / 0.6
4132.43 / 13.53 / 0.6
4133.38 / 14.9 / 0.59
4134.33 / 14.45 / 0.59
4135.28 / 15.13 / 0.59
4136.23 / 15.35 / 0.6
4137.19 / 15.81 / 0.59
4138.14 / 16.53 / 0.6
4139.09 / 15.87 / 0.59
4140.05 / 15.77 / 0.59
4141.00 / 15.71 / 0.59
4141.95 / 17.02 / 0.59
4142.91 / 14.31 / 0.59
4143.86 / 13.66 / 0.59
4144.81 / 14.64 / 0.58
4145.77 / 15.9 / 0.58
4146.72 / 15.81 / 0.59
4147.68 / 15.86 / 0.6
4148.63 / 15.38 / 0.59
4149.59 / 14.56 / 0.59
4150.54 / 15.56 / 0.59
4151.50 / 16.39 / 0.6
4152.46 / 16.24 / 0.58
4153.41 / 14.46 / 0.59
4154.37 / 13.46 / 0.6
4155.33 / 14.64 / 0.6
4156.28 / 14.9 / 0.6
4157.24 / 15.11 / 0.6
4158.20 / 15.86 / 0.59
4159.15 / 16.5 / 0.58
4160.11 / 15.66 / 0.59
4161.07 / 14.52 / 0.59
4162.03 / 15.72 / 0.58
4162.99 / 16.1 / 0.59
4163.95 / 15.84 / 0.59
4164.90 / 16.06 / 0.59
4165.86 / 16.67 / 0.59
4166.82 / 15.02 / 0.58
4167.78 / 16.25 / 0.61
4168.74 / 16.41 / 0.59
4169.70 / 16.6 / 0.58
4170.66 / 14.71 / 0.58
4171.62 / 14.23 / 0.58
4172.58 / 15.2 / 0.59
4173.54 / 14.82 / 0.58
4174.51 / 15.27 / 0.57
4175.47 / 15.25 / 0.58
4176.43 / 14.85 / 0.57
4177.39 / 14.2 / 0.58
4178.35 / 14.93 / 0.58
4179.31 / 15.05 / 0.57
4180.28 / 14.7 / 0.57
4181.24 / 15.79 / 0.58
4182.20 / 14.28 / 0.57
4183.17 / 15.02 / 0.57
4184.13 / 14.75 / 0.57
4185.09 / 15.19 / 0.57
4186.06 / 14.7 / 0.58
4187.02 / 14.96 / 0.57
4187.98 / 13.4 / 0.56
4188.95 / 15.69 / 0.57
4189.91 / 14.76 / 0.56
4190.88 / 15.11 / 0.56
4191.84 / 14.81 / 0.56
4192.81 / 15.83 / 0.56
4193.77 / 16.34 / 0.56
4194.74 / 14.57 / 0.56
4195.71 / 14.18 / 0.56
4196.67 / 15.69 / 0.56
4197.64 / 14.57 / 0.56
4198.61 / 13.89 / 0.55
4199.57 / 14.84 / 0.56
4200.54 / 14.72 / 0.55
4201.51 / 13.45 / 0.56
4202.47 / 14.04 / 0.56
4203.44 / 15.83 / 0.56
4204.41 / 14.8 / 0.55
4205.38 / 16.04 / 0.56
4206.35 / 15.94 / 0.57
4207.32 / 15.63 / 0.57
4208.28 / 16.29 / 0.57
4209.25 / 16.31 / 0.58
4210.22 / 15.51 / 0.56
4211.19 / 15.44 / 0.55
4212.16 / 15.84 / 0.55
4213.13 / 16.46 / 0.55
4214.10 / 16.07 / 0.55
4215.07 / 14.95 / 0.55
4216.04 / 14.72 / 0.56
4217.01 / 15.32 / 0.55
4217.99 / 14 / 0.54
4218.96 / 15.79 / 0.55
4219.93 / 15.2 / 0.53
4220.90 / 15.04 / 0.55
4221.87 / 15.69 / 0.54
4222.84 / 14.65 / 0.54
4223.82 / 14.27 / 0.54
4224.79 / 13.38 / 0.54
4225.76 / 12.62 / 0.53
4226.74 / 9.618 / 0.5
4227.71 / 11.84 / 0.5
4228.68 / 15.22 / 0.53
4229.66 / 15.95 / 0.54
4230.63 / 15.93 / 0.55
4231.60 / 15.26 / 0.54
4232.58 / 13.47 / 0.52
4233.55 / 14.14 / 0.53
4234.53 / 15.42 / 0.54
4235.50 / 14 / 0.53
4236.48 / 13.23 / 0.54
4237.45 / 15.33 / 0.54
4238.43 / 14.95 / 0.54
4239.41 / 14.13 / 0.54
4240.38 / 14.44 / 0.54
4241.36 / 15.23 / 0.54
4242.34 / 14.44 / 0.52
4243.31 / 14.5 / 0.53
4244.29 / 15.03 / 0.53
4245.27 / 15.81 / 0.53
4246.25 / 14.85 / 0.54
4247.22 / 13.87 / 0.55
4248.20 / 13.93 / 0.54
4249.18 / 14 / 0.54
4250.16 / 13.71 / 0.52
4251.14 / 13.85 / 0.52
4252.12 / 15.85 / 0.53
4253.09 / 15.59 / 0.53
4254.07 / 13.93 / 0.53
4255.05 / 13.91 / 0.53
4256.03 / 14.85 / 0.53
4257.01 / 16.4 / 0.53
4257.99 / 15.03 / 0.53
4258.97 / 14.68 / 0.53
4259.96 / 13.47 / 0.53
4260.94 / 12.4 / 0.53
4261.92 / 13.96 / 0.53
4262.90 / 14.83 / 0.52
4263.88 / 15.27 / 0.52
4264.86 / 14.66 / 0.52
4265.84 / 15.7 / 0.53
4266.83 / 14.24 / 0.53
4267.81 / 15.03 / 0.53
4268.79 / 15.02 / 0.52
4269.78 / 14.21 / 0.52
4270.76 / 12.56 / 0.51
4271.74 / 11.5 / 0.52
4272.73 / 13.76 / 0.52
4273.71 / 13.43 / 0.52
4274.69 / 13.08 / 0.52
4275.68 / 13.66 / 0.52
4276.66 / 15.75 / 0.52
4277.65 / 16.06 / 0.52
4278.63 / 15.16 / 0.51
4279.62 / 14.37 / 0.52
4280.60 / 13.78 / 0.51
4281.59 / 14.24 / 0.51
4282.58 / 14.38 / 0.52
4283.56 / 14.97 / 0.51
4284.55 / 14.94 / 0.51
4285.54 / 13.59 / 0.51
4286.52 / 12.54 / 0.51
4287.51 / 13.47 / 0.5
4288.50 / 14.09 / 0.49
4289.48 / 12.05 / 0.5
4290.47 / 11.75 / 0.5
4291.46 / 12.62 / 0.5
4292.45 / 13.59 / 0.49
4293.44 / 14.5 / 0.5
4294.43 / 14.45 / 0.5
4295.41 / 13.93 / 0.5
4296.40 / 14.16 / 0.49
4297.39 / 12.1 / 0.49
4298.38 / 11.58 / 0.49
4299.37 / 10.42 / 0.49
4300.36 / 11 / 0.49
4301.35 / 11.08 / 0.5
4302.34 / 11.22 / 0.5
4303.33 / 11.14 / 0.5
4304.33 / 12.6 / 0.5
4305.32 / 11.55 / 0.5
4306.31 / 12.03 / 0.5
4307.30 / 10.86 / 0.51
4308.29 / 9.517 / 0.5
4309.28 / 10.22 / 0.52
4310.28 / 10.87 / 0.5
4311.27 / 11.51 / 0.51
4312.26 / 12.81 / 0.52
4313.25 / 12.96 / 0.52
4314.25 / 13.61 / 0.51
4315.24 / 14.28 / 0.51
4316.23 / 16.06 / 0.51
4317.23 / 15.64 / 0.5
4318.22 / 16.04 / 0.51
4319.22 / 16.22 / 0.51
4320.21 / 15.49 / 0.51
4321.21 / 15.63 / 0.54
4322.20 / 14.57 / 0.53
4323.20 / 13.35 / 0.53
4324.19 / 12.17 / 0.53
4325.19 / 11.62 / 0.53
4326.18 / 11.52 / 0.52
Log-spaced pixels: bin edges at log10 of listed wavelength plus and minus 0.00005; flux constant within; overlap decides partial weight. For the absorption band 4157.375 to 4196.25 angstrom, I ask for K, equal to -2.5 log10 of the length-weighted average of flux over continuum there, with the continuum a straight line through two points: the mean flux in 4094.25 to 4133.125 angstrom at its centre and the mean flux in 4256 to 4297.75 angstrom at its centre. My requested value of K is -0.068 mag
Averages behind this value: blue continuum 14.5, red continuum 14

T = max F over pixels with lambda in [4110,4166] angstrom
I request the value 17.74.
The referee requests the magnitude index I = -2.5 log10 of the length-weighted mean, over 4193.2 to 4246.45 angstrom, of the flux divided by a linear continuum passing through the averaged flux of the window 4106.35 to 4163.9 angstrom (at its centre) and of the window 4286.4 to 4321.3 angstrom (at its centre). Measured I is -0.06 mag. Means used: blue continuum 15.3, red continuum 12.8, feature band 14.8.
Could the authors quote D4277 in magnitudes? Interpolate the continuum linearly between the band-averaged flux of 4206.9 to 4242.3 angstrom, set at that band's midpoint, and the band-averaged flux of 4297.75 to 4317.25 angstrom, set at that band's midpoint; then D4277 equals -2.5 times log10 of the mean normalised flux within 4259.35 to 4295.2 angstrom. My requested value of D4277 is -0.08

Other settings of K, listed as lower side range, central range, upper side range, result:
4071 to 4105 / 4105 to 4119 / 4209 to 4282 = -0.06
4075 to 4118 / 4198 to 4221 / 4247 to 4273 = -0.06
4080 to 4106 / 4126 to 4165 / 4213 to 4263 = -0.06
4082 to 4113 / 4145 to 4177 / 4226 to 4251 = -0.08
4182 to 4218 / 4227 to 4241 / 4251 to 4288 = 0.02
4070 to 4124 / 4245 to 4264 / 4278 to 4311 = -0.11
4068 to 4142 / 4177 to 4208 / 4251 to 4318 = -0.06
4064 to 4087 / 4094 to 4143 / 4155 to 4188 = 0.01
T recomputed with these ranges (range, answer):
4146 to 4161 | 16.5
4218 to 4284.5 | 16.4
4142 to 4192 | 16.67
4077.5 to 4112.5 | 16.78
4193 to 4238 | 16.46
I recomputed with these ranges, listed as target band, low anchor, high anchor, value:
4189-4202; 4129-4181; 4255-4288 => 0.01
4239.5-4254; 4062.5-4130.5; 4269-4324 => -0.08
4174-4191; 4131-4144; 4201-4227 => 0.02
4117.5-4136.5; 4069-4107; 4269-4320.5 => -0.07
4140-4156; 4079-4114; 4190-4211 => -0.03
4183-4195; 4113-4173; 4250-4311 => -0.02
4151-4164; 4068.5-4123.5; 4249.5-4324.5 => -0.08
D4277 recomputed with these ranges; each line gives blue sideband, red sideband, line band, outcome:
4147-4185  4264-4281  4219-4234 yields 0.038 mag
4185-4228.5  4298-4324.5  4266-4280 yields -0.050 mag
